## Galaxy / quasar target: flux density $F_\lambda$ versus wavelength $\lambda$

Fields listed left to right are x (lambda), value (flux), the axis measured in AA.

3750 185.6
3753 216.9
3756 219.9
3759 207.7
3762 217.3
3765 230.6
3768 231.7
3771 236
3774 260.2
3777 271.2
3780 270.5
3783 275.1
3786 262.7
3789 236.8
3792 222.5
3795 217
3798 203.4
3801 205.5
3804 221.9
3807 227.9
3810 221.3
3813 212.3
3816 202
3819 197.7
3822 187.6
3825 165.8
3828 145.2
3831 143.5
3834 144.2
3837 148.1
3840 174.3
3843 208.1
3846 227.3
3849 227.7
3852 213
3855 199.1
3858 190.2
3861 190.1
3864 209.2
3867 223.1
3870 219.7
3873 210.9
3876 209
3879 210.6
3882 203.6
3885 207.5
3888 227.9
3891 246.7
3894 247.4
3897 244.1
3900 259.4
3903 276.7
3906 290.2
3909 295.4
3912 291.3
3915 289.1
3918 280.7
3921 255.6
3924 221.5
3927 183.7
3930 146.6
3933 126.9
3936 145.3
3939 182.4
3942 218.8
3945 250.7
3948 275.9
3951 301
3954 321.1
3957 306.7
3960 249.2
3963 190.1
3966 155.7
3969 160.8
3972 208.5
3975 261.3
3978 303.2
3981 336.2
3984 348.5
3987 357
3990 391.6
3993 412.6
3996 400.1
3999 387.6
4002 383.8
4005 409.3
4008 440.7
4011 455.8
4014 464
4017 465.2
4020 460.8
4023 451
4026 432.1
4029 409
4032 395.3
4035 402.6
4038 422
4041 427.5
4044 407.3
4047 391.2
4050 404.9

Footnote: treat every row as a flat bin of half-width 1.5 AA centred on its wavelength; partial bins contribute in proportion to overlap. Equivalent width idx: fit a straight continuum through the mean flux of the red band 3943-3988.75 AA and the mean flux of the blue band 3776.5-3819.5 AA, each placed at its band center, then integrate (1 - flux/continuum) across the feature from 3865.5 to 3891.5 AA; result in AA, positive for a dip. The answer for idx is 3.3 AA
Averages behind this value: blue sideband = 230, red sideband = 269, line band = 217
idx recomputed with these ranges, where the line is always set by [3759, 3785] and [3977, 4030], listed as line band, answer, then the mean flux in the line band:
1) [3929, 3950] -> 9.7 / 196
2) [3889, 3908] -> 4.2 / 261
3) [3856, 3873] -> 5.7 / 207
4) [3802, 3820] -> 3.9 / 214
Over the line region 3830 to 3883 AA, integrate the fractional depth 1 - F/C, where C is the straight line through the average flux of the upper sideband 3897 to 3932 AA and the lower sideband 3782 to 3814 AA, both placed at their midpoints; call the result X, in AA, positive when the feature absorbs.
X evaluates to 9.27 AA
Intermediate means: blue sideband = 227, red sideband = 251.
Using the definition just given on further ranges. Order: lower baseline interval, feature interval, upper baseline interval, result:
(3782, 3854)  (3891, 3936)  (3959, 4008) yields 4.3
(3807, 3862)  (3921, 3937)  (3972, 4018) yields 6.8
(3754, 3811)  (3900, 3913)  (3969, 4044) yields 1.4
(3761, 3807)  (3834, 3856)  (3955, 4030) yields 6.1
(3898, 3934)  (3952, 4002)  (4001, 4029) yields 9.0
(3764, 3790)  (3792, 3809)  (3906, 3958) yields 2.4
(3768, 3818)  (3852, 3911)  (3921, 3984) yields 0.6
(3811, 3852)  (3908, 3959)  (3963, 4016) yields 8.1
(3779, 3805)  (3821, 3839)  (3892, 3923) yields 6.7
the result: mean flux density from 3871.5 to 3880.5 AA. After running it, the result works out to 210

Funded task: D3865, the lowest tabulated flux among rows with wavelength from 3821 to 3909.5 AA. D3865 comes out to 143.5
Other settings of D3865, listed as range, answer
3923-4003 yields 126.9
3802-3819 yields 197.7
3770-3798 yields 203.4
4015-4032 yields 395.3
